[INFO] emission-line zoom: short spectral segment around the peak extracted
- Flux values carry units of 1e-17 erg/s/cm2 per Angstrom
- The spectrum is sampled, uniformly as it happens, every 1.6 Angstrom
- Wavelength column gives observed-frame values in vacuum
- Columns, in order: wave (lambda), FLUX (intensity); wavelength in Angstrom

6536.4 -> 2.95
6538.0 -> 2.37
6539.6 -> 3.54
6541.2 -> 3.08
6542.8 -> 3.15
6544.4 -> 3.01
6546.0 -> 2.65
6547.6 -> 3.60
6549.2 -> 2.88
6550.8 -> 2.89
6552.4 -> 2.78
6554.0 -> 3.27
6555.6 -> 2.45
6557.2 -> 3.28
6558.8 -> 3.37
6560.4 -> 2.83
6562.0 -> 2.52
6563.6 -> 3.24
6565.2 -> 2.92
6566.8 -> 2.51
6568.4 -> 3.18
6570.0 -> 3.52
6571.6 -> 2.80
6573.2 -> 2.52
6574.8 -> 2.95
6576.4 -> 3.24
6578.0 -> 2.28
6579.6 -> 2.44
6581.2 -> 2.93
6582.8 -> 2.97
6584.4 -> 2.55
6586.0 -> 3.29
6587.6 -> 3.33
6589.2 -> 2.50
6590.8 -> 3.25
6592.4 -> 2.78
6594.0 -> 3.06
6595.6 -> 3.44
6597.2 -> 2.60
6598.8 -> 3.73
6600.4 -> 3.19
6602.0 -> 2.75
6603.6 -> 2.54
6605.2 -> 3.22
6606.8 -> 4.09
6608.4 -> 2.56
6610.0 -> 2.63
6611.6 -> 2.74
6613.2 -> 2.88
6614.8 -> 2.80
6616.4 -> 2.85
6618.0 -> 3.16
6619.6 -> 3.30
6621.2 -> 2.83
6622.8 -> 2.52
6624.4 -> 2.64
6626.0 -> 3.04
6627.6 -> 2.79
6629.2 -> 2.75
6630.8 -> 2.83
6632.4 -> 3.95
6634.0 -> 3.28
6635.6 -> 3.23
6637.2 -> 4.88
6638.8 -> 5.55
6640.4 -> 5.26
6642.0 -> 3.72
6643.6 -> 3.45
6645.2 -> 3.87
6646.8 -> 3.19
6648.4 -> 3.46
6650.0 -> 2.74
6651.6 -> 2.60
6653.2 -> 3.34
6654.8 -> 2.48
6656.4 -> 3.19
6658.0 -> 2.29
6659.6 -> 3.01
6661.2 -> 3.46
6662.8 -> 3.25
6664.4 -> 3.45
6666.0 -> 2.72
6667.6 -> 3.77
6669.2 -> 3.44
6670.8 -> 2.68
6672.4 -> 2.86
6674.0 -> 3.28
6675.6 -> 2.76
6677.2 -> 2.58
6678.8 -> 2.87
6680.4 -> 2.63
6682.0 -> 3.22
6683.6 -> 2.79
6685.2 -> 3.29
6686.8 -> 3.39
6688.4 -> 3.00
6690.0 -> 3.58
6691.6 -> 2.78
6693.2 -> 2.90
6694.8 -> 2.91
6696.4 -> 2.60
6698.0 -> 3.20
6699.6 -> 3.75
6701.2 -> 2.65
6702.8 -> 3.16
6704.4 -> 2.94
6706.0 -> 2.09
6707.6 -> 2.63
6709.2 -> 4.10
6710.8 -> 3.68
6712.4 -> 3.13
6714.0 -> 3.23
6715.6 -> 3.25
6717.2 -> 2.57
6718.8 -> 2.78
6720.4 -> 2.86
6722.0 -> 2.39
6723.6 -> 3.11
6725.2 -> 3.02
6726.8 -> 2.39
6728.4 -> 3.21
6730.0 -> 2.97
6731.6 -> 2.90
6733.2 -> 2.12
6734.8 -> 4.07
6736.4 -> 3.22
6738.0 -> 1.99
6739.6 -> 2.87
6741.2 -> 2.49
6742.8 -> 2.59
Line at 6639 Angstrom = Hbeta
